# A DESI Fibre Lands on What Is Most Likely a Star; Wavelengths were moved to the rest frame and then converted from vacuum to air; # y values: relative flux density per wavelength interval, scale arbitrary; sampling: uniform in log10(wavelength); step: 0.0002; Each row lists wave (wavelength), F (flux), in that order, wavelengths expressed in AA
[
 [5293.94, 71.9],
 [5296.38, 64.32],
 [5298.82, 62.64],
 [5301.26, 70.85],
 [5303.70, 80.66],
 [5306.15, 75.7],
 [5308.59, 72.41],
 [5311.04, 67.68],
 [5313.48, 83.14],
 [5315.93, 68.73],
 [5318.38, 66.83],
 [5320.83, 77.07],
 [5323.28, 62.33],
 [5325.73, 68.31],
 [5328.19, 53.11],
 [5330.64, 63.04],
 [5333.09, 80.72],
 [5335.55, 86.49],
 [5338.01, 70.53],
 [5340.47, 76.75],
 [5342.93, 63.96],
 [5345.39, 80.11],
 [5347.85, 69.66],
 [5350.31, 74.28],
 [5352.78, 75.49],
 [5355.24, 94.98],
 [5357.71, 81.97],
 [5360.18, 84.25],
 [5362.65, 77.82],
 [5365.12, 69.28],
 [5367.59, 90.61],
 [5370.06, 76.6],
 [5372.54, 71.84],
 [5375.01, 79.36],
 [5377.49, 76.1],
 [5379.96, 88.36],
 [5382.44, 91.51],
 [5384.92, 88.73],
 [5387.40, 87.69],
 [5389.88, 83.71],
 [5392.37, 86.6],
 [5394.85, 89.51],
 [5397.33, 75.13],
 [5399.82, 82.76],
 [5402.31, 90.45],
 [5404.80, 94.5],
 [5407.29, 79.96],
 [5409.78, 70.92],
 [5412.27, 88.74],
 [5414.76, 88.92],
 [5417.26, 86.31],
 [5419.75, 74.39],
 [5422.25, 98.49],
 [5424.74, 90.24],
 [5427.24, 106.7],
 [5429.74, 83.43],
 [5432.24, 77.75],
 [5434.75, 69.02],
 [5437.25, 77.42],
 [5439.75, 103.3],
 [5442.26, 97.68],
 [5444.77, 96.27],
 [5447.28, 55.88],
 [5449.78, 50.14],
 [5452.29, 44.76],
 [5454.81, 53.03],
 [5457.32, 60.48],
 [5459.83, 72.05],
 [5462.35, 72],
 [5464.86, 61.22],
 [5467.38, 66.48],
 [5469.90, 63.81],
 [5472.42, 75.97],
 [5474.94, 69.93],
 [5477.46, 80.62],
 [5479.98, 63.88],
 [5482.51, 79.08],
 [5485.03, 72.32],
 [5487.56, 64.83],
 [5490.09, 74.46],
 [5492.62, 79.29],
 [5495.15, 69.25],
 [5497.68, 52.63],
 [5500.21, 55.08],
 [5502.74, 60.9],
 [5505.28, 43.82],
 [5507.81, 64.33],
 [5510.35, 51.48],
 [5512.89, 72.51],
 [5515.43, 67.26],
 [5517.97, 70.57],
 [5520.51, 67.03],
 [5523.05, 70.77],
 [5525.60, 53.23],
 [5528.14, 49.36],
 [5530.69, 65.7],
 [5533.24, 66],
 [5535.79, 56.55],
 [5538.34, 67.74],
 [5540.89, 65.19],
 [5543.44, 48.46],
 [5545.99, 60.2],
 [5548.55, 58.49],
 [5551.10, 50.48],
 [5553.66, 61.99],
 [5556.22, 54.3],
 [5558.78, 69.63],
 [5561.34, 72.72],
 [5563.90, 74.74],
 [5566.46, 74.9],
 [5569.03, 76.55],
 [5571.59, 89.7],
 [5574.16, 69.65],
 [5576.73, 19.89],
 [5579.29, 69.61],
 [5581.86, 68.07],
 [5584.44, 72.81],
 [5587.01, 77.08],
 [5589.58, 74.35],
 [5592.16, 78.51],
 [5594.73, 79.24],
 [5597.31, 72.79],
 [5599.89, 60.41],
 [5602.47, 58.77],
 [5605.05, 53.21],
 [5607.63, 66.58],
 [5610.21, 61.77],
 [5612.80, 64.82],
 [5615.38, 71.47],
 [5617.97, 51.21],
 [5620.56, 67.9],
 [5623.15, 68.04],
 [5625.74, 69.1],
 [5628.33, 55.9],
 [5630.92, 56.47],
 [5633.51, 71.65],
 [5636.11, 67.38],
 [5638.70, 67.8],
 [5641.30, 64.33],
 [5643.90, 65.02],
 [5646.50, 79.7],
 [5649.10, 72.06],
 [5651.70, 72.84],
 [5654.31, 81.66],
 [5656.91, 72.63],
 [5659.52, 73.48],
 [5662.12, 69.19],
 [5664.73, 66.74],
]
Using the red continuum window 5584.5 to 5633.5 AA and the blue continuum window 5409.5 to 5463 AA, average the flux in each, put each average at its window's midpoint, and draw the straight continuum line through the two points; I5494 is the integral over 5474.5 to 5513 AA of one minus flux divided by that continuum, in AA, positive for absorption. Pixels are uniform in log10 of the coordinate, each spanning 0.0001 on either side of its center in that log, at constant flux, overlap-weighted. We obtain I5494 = 4.5 AA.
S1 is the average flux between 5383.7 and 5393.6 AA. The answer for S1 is 86.6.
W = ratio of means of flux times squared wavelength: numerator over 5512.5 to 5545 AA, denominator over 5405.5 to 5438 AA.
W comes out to 0.8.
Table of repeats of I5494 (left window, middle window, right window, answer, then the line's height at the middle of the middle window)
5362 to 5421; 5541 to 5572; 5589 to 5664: 3.0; 72.3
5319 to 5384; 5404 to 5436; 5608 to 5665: -4.7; 74.3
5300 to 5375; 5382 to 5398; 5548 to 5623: -2.9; 72.8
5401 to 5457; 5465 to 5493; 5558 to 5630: 1.9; 76.5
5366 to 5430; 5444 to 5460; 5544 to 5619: 3.9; 79.7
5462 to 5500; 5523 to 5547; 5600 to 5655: 2.9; 68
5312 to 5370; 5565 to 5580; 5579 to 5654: 0.5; 68.8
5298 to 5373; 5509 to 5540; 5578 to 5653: 2.9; 69.7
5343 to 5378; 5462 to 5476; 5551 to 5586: 0.8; 72.2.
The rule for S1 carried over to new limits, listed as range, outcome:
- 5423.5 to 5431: 93.4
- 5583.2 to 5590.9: 74.8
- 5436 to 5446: 93.7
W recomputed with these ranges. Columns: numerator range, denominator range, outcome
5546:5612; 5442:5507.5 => 1.04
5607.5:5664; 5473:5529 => 1.09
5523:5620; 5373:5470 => 0.86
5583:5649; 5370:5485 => 0.91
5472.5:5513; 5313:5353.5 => 0.98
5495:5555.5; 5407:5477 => 0.81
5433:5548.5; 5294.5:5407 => 0.90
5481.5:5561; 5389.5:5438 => 0.77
